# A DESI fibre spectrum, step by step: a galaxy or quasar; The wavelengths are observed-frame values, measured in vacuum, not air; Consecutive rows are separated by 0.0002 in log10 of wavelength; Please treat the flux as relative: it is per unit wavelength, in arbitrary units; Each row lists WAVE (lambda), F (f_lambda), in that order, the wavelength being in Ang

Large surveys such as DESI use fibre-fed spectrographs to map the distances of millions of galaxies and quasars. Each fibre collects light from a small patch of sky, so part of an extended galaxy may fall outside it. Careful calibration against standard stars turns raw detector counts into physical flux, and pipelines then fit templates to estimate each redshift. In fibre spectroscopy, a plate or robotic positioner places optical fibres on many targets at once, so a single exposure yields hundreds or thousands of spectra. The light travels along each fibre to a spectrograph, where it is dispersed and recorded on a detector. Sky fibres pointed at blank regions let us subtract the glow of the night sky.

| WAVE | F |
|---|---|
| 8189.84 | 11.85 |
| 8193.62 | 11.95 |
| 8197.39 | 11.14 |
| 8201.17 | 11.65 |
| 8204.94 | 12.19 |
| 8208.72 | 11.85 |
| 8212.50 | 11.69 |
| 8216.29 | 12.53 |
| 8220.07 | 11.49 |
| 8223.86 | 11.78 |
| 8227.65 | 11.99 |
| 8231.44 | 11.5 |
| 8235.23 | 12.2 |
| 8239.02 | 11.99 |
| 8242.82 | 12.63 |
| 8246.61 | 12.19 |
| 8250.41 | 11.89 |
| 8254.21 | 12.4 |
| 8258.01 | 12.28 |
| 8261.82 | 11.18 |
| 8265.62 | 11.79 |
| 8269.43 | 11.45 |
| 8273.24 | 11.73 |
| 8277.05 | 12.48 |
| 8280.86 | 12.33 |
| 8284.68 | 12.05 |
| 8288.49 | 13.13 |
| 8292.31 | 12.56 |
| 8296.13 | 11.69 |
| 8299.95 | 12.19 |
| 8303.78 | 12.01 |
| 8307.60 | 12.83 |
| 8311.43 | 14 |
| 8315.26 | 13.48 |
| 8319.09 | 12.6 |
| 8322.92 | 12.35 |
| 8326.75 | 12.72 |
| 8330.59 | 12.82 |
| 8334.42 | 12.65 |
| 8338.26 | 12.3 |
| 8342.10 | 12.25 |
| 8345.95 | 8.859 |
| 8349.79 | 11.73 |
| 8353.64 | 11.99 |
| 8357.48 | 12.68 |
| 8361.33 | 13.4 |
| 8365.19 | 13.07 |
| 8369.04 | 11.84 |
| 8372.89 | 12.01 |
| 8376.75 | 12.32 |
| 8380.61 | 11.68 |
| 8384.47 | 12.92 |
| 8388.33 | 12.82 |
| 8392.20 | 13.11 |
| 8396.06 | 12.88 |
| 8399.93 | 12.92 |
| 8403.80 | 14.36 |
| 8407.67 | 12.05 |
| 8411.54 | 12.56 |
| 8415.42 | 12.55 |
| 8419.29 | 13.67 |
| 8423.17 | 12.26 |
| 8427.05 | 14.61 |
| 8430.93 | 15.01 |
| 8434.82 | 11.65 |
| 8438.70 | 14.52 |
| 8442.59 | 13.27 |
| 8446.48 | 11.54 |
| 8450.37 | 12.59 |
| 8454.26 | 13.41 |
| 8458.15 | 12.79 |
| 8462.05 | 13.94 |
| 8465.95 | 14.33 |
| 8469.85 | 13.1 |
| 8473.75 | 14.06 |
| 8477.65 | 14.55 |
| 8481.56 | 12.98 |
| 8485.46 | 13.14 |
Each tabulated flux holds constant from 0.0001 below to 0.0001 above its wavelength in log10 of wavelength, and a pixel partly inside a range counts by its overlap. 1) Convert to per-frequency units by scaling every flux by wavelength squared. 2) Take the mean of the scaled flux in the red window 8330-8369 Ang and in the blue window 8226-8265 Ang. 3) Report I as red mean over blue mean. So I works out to 1.0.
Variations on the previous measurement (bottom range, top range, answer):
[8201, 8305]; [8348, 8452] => 1.10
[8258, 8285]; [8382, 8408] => 1.13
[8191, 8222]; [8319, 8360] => 1.06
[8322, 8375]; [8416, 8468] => 1.12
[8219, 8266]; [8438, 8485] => 1.18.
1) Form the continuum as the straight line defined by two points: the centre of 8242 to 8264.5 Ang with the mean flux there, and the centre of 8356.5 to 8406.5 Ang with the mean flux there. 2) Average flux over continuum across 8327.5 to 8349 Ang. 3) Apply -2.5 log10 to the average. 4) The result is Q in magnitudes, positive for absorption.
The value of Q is 0.062 mag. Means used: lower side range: 12.1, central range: 11.8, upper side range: 12.8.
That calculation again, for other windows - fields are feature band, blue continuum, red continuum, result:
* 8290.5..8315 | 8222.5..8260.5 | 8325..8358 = -0.05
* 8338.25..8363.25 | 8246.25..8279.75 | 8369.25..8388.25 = 0.03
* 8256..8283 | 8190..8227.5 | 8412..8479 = 0.03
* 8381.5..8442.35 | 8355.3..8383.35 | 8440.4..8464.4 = -0.04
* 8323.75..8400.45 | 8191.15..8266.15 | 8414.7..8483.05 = 0.04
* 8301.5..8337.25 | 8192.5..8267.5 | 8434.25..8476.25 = -0.03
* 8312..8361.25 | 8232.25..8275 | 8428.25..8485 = 0.02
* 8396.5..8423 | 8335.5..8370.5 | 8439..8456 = -0.04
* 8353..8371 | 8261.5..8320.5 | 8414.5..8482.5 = 0.02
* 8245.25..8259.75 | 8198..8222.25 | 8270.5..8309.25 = -0.01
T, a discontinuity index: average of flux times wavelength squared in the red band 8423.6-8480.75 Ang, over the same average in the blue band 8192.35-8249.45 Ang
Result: 1.20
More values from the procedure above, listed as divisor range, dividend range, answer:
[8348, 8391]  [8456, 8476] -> 1.13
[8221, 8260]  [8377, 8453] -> 1.12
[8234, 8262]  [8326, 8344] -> 1.05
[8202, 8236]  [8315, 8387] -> 1.07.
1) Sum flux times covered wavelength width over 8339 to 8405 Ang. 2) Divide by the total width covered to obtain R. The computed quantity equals 12.4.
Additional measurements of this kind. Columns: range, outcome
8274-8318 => 12.6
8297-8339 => 12.7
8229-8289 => 12.1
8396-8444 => 13.3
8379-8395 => 12.7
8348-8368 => 12.5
